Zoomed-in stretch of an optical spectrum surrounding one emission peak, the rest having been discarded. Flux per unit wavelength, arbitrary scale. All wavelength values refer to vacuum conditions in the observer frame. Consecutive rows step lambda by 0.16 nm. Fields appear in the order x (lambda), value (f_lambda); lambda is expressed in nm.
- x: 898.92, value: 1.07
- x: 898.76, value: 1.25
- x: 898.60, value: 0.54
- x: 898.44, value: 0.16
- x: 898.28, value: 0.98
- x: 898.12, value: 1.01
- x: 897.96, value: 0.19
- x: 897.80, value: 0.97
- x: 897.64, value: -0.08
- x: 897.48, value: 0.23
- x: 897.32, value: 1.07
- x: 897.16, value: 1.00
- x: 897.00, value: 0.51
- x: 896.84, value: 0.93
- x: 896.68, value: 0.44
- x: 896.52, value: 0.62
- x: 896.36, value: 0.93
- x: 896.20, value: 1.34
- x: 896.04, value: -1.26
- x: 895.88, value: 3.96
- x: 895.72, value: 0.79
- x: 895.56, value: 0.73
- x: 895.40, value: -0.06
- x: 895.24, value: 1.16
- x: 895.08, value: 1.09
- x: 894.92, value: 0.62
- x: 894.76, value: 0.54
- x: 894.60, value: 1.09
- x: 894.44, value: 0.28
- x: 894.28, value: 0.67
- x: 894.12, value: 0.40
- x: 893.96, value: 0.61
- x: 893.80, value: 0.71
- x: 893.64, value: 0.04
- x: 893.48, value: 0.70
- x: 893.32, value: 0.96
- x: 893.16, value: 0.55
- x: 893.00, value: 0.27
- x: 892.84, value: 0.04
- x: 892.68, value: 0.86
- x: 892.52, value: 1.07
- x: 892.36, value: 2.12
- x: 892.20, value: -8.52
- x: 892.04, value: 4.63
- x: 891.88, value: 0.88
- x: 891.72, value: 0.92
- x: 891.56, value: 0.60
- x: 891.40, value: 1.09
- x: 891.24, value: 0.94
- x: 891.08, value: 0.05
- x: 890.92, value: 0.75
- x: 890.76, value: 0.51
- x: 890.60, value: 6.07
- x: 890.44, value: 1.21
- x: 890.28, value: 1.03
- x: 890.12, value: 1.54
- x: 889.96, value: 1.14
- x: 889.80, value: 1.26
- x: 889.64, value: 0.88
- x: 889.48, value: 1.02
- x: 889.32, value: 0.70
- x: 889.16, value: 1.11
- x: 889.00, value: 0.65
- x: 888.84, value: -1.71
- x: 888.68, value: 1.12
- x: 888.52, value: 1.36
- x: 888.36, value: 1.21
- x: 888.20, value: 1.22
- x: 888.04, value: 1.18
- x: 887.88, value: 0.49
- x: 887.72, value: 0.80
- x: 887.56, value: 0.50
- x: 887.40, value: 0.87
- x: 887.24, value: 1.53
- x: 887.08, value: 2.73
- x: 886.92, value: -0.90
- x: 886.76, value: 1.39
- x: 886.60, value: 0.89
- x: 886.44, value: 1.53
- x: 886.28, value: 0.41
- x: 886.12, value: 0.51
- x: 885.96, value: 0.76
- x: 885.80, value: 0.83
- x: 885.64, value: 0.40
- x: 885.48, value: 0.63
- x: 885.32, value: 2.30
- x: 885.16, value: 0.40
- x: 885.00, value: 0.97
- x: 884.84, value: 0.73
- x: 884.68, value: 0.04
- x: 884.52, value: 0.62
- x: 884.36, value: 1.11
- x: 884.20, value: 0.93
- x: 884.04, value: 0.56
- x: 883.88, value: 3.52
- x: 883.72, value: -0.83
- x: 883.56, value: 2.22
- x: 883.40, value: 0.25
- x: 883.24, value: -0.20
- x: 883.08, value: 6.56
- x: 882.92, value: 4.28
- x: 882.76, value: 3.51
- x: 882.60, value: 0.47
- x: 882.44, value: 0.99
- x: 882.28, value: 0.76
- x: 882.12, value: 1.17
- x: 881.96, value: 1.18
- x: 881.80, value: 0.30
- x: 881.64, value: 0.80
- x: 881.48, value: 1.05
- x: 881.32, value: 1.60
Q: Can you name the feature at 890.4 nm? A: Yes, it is Mg II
